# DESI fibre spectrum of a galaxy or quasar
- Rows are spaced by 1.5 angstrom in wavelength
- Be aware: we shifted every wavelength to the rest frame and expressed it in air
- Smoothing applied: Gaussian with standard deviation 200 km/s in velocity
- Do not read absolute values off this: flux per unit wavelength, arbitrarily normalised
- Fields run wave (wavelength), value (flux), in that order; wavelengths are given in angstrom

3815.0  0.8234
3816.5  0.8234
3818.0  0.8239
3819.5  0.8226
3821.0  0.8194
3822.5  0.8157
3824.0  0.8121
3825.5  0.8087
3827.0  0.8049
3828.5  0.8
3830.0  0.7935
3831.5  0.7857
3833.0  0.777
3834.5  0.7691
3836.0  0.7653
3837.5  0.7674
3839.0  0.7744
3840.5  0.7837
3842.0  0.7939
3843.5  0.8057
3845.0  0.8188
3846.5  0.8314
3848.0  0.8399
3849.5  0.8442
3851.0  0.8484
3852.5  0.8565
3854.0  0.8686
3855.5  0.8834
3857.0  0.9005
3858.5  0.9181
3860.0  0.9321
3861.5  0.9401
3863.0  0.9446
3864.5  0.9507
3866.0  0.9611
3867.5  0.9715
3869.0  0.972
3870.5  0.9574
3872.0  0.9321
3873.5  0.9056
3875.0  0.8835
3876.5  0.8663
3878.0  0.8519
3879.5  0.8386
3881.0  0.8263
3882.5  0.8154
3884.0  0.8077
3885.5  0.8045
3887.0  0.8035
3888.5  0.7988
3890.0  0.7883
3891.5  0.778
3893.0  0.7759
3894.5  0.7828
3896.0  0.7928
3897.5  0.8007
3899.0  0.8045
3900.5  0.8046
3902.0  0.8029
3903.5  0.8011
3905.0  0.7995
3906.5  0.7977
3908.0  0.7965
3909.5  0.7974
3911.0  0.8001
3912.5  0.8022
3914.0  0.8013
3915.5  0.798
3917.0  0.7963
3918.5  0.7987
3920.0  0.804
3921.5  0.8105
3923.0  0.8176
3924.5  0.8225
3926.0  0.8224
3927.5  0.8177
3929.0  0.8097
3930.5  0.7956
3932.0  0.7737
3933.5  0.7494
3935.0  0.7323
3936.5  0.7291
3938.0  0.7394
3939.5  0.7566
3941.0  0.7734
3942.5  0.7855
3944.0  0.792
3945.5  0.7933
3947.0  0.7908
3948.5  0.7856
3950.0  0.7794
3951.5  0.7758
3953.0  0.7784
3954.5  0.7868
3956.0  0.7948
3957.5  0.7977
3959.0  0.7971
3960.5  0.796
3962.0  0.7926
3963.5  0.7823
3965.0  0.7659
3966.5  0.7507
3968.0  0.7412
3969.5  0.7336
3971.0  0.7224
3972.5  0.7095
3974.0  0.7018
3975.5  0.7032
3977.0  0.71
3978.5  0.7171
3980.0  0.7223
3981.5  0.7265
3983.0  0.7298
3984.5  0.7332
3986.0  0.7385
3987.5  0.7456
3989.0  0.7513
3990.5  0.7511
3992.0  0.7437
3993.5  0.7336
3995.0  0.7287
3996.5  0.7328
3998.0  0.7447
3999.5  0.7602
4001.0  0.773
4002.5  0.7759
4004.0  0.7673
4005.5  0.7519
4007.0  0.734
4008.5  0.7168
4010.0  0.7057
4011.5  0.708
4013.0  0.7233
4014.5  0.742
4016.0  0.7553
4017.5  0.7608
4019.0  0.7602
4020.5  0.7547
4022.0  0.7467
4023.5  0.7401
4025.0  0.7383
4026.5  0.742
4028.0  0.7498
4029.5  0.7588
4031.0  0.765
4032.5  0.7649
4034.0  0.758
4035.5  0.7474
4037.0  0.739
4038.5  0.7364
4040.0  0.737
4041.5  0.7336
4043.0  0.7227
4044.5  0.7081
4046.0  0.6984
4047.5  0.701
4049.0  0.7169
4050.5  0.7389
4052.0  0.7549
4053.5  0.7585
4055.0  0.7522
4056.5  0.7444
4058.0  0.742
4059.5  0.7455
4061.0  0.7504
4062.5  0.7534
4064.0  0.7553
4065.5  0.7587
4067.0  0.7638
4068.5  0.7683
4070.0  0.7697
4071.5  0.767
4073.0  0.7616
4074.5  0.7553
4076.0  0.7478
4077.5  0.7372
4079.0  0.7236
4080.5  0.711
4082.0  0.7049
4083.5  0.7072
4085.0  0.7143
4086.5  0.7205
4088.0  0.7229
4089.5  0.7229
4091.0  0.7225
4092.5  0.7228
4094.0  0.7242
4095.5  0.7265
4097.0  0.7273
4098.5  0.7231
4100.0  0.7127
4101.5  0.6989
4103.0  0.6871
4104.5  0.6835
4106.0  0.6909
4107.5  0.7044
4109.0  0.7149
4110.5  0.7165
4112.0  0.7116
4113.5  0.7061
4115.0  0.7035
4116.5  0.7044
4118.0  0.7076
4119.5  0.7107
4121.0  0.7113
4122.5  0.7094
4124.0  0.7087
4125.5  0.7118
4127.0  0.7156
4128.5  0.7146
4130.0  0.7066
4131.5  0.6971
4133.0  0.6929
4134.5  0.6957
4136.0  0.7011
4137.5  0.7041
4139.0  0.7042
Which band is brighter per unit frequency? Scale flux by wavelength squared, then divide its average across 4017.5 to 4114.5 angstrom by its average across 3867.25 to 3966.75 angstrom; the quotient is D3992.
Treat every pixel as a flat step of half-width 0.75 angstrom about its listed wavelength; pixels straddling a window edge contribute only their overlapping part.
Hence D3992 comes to 0.98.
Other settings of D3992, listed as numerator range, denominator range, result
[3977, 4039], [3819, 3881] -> 0.94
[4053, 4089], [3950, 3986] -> 1.04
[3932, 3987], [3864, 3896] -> 0.92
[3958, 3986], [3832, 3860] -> 0.96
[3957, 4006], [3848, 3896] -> 0.91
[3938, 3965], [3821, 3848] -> 1.05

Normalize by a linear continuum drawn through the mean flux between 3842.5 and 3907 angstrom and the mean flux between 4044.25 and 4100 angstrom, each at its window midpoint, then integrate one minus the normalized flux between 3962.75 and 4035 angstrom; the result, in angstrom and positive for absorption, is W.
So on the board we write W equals 3.5 angstrom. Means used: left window 0.854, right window 0.736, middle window 0.741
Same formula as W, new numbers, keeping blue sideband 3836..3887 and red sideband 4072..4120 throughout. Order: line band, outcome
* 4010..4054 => 1.1 angstrom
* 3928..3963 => 1.5 angstrom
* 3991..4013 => 1.0 angstrom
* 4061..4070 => -0.3 angstrom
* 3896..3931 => 1.2 angstrom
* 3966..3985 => 1.7 angstrom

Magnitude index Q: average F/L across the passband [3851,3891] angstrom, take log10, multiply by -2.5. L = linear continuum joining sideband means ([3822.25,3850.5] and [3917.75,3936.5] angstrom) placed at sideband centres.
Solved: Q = -0.11 mag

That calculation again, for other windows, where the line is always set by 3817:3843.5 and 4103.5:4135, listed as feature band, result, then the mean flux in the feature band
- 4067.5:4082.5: -0.039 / 0.746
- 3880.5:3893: -0.031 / 0.801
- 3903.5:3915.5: -0.039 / 0.799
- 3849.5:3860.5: -0.123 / 0.883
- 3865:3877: -0.190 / 0.933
